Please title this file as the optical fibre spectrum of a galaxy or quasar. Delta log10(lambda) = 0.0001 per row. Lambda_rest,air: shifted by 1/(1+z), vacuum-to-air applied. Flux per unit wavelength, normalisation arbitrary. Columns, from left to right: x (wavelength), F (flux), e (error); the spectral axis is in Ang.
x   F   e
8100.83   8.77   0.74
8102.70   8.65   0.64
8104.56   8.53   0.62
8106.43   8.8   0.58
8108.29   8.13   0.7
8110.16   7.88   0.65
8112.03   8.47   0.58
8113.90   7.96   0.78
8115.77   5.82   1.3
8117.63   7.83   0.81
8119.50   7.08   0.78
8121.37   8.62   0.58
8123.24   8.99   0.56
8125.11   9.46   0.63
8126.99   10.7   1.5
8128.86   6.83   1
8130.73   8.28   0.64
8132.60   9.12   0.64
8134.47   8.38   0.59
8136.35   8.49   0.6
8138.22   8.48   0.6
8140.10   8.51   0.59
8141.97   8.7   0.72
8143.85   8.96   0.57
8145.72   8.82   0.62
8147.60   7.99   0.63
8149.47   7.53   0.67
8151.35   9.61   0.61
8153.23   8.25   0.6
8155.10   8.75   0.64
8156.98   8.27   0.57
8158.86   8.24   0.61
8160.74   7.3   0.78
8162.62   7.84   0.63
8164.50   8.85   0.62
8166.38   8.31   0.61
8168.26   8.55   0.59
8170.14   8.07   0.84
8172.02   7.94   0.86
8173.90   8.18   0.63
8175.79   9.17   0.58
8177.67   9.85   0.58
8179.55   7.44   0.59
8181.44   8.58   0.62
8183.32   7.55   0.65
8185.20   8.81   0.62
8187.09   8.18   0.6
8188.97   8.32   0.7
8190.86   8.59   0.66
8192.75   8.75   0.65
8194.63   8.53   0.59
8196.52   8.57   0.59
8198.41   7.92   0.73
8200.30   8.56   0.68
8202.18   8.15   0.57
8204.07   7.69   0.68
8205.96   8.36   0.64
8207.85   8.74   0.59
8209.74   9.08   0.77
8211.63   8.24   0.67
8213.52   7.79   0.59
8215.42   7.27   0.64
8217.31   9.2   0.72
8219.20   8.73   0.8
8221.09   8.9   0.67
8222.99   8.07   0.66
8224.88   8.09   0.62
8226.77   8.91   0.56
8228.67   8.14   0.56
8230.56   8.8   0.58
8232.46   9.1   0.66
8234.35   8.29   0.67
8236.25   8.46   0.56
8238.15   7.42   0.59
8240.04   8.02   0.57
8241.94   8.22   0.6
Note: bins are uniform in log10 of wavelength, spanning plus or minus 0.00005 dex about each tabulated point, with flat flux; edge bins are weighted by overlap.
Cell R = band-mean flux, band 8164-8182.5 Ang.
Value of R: 8.48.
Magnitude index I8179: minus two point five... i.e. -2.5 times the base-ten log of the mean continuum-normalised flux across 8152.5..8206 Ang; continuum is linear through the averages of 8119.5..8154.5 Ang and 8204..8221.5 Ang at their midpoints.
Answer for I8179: 0.02 mag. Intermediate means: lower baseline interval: 8.61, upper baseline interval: 8.42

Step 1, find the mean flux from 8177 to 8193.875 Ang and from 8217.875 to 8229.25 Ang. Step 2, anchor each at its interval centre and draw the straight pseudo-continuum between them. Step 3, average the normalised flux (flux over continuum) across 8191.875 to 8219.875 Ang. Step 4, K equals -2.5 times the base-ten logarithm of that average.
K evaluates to 0.01 mag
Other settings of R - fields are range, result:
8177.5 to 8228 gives 8.38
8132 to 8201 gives 8.43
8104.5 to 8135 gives 8.28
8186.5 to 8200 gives 8.42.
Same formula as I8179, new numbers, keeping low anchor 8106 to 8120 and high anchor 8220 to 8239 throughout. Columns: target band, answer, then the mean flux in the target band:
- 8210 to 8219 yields 0.01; 8.25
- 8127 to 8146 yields -0.09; 8.56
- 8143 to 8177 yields -0.05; 8.38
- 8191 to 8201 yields -0.03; 8.47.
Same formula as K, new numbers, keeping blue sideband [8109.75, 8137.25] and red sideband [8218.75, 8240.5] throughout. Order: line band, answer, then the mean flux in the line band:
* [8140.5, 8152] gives -0.04 mag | 8.57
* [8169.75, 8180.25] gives -0.02 mag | 8.49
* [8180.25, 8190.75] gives 0.01 mag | 8.29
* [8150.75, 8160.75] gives -0.02 mag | 8.46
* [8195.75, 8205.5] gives 0.03 mag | 8.18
